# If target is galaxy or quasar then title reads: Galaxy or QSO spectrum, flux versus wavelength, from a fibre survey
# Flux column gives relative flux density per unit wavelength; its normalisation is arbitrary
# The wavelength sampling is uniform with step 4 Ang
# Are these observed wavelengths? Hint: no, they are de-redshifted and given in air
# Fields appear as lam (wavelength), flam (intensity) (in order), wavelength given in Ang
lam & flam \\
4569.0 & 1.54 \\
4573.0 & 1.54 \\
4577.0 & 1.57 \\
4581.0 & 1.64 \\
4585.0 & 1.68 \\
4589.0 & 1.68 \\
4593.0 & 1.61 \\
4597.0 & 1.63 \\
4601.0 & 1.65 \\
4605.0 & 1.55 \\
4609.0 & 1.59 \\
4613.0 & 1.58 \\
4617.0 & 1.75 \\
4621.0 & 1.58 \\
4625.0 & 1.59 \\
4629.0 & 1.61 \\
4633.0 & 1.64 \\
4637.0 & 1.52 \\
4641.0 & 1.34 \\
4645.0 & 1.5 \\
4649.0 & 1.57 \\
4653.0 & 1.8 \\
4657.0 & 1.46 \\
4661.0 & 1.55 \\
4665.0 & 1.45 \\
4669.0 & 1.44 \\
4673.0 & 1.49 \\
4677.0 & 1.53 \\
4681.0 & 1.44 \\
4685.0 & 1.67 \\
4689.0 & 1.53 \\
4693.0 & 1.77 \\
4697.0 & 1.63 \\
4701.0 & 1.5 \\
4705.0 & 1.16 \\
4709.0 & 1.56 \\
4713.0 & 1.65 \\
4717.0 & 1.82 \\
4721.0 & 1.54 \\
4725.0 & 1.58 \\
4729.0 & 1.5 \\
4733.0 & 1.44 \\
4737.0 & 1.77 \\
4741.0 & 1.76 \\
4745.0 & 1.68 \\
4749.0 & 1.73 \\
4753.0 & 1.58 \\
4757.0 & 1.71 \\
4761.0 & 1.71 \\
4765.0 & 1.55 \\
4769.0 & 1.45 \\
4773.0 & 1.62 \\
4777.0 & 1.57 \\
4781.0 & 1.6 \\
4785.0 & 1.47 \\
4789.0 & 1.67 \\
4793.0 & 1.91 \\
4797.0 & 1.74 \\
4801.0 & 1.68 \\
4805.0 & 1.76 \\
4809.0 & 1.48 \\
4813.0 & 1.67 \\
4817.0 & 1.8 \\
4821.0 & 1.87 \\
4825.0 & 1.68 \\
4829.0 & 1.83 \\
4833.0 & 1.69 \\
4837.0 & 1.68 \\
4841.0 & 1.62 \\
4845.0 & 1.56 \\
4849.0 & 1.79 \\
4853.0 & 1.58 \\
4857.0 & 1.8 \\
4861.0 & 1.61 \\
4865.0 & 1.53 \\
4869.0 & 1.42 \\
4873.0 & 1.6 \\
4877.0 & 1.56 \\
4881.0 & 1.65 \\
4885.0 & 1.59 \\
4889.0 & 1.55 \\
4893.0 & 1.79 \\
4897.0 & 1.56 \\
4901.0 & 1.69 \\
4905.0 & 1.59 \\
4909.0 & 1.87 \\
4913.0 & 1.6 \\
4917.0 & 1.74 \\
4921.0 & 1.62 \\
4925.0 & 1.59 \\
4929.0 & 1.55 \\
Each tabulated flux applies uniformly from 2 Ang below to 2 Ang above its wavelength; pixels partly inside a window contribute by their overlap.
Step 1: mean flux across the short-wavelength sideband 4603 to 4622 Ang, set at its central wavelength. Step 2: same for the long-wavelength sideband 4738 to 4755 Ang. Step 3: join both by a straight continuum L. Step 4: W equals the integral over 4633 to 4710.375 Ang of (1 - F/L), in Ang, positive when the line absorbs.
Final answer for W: 5.8 Ang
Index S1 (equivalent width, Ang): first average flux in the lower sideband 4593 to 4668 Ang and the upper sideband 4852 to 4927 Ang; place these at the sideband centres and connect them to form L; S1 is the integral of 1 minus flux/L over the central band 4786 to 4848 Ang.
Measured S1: -3.6 Ang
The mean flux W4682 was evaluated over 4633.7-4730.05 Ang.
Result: 1.54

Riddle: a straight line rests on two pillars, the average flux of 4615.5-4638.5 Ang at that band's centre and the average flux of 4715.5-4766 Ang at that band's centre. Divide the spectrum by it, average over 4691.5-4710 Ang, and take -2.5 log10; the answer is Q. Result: 0.08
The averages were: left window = 1.61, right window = 1.64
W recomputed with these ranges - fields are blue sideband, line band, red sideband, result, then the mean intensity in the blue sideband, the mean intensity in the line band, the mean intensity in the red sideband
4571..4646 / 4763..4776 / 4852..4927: 0.6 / 1.59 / 1.54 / 1.63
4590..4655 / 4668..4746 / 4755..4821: 2.6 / 1.6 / 1.57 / 1.66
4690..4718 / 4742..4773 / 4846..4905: -0.9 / 1.57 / 1.63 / 1.62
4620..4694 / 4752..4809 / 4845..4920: -1.5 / 1.55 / 1.64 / 1.64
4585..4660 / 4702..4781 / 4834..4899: 0.4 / 1.59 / 1.6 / 1.62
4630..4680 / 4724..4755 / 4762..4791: -1.6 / 1.52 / 1.63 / 1.57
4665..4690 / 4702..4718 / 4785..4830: 0.4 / 1.51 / 1.53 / 1.72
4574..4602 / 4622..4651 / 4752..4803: 1.7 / 1.63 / 1.54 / 1.64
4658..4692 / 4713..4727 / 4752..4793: -0.8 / 1.52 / 1.65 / 1.61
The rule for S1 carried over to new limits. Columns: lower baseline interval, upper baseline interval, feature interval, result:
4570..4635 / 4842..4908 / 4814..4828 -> -1.4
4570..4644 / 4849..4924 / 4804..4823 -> -1.0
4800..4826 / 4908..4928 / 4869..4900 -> 1.4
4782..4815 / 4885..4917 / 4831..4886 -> 1.5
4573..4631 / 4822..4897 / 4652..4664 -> 0.4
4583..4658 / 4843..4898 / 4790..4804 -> -1.4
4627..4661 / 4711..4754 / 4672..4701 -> 0.4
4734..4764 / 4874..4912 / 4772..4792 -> 1.0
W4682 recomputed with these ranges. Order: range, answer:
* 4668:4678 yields 1.49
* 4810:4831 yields 1.76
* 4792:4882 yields 1.67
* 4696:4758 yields 1.6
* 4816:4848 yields 1.72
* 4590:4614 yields 1.61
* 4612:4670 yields 1.56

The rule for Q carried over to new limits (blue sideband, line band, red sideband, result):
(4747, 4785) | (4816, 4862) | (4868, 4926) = -0.058 mag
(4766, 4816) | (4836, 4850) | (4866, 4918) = -0.013 mag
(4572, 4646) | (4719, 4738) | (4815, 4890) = 0.047 mag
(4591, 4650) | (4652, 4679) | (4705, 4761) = 0.054 mag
